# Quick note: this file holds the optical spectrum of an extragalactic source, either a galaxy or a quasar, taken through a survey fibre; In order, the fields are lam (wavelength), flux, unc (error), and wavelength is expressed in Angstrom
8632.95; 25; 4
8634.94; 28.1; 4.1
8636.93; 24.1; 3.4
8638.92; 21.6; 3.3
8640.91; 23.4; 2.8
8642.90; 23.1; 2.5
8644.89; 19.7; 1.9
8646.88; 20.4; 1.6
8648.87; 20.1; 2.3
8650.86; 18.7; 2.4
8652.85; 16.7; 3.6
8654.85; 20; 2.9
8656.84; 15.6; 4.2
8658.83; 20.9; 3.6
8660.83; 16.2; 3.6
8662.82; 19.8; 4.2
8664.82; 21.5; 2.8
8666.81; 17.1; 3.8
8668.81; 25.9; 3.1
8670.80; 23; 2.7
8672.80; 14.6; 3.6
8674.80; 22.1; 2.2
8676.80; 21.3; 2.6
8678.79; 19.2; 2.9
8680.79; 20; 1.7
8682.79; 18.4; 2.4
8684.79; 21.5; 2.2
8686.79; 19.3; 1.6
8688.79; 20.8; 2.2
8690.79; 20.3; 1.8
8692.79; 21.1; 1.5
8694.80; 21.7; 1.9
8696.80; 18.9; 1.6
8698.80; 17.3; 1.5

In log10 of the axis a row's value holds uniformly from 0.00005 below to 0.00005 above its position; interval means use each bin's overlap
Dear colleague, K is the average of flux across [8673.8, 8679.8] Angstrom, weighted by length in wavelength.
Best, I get 20.9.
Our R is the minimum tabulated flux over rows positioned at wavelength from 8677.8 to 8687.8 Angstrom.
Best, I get 18.4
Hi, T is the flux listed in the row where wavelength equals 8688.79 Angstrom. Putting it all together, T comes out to 20.8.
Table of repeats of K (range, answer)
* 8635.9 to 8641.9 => 23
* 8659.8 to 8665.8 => 19.1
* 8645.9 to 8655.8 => 19.2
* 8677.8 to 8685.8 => 19.8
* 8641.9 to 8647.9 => 21.1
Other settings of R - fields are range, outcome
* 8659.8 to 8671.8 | 16.2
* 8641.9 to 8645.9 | 19.7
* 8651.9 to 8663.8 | 15.6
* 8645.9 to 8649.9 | 20.1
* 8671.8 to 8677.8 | 14.6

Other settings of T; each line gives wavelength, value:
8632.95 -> 25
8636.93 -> 24.1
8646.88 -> 20.4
